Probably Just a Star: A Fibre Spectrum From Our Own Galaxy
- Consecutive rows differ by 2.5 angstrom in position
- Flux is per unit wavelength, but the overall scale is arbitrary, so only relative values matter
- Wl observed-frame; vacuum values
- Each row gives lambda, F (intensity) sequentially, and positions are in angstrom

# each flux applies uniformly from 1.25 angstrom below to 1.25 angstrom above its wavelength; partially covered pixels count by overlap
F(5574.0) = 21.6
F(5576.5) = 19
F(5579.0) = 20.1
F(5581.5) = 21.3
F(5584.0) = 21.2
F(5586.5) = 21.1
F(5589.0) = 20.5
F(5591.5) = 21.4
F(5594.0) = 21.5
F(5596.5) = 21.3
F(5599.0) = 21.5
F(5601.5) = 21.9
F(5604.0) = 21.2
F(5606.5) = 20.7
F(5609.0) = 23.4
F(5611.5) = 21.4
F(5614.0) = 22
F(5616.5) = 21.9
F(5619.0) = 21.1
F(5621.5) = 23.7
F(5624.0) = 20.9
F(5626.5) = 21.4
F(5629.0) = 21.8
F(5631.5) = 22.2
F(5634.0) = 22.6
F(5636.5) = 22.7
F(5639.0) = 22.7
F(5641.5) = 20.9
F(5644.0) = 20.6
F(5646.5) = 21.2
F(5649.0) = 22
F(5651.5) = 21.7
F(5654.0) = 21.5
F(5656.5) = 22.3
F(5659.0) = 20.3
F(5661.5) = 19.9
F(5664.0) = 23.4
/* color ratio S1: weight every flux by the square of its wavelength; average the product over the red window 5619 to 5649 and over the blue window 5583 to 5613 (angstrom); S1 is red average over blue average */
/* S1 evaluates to 1.0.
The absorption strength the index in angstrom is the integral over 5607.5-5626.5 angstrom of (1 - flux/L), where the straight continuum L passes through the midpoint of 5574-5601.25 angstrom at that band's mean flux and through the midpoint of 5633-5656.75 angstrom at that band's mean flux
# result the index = -0.5 angstrom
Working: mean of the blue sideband 21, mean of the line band 22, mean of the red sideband 21.8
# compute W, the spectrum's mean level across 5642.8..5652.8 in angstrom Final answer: 21.4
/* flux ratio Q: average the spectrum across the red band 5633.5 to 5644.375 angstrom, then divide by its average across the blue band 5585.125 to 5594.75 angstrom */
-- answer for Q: 1.0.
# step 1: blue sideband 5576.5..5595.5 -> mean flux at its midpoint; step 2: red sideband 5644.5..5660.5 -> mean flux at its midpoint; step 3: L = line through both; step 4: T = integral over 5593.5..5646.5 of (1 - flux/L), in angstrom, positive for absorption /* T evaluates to -1.5 angstrom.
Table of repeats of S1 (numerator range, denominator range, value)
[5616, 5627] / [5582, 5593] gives 1.05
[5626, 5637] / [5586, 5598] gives 1.06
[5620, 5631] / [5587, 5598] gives 1.05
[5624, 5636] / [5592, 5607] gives 1.04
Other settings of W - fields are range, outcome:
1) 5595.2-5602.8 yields 21.6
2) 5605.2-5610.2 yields 22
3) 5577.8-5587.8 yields 20.9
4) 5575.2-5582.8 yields 20.2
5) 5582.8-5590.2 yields 20.9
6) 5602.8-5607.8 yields 21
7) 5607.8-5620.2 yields 22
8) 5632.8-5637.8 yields 22.7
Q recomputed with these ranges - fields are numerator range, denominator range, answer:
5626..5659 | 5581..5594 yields 1.03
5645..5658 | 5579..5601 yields 1.02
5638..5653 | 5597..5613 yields 0.99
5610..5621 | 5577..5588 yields 1.05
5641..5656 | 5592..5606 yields 1.00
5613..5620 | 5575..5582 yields 1.08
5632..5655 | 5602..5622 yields 1.00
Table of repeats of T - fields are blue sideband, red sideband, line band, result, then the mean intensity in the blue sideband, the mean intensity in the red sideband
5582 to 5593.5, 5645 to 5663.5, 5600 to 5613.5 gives -0.36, 21.1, 21.3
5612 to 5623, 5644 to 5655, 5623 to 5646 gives 0.03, 22.1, 21.5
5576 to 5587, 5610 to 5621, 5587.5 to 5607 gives -0.11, 20.6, 21.8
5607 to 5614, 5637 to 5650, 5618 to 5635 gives -0.08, 22.1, 21.5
